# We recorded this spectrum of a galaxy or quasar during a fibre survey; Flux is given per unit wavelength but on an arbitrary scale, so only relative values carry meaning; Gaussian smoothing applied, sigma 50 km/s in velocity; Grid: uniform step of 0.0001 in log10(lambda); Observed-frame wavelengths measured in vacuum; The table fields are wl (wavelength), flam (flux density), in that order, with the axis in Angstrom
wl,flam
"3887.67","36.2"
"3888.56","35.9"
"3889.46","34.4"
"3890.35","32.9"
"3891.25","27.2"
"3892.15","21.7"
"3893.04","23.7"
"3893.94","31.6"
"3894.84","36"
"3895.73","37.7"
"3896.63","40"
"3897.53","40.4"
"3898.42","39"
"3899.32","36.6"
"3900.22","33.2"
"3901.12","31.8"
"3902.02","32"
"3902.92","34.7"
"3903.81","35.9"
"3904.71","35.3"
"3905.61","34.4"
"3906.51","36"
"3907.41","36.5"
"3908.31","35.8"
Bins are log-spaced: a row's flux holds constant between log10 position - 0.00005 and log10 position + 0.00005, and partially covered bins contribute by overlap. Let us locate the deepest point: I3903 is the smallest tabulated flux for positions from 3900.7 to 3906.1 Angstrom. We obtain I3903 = 31.8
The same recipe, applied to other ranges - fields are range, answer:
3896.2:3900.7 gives 33.2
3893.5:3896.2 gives 31.6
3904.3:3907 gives 34.4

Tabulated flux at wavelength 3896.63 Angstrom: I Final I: 40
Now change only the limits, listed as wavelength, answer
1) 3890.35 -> 32.9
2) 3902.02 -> 32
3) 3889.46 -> 34.4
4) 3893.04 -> 23.7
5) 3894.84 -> 36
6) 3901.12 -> 31.8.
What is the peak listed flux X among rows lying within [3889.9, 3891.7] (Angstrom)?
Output 32.9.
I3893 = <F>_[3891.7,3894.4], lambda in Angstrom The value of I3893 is 25.7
